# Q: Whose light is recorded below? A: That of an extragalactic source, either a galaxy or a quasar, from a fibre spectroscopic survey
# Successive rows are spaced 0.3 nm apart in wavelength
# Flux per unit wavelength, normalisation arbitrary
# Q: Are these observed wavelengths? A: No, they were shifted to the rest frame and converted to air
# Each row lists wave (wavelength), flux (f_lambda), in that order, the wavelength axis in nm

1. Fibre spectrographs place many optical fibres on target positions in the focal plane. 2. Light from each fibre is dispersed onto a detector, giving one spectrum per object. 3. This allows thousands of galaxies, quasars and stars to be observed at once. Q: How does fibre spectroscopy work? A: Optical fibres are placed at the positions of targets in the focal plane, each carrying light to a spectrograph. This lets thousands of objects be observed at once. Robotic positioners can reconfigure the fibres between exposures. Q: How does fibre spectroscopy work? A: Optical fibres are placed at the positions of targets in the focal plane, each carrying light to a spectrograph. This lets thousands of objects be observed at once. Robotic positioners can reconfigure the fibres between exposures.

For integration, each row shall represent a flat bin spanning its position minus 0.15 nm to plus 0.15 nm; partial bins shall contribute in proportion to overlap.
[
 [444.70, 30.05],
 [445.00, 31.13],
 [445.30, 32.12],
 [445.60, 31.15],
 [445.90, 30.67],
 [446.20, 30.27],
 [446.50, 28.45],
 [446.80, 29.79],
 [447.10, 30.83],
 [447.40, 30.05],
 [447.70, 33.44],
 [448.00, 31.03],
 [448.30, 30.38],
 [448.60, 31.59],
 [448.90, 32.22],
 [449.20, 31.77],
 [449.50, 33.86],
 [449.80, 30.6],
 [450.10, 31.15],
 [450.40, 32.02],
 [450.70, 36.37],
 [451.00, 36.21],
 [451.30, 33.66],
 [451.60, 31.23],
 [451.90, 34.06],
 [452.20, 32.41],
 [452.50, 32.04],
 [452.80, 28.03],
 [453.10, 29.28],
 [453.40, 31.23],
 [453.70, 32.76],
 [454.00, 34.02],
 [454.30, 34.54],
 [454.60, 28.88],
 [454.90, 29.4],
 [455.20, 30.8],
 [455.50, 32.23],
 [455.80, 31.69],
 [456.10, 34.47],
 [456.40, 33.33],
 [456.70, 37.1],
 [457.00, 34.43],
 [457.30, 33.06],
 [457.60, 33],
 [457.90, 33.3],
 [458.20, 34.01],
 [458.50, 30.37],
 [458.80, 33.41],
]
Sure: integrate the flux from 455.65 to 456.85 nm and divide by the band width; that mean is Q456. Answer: 34.1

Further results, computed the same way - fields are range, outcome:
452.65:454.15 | 31.1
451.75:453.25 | 31.2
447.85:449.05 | 31.3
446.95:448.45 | 31.1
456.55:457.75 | 34.4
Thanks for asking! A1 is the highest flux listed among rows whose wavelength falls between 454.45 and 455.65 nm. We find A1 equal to 32.23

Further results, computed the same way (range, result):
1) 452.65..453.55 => 31.23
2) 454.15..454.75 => 34.54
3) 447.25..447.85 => 33.44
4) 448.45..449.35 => 32.22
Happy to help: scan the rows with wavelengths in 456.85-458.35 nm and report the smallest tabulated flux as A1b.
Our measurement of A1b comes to 33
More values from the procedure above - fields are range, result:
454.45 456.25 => 28.88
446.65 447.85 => 29.79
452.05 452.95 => 28.03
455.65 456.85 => 31.69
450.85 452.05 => 31.23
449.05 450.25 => 30.6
